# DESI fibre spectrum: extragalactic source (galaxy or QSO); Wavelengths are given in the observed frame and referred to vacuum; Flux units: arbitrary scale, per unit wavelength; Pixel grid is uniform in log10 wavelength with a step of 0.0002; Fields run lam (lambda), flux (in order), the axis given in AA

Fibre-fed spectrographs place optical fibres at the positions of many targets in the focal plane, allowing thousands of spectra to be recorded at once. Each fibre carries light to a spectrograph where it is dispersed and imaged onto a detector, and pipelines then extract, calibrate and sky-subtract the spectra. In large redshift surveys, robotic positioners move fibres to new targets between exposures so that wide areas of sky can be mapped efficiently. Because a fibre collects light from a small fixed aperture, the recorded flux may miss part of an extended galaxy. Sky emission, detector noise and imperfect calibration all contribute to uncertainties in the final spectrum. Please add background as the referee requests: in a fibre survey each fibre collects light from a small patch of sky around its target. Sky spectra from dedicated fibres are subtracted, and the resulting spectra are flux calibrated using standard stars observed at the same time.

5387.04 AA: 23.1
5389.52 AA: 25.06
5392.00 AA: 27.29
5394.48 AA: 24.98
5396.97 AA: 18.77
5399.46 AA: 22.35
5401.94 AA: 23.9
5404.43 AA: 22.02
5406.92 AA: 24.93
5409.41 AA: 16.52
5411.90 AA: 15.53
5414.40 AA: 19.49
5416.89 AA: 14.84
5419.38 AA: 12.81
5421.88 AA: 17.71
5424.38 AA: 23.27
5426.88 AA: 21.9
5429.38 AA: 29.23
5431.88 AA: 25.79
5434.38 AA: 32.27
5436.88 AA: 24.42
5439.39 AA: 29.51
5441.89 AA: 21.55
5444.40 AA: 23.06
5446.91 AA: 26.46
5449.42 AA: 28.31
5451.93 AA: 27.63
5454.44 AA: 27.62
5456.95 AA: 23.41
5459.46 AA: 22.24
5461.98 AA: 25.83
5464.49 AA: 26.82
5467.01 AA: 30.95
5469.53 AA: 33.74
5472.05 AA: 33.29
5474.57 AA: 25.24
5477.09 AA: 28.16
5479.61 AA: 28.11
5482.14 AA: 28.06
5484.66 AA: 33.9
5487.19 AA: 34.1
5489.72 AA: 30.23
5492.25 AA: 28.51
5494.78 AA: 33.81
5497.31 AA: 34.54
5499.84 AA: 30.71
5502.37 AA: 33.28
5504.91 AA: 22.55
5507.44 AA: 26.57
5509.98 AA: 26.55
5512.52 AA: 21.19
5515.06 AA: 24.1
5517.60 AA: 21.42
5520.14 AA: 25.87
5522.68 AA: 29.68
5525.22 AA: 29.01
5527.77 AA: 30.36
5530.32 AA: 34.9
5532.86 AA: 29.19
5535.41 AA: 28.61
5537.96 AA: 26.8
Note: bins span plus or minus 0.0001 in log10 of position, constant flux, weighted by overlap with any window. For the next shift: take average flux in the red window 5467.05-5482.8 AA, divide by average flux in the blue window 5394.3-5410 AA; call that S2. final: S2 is 1.35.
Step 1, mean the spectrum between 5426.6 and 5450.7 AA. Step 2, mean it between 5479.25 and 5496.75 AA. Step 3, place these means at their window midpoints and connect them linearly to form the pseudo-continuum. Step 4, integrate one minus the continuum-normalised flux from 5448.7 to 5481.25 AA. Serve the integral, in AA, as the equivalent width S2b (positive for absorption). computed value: 1.35 AA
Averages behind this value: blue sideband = 26.4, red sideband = 31.2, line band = 27.8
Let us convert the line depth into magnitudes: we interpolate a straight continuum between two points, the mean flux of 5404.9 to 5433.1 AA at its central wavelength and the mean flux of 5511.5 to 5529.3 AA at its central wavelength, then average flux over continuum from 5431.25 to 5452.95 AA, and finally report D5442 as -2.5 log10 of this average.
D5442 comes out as -0.23 mag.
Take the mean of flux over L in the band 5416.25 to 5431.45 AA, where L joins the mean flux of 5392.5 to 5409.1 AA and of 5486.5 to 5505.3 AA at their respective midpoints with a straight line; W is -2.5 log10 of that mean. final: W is 0.21 mag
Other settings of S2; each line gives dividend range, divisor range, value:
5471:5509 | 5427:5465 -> 1.15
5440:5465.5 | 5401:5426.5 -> 1.33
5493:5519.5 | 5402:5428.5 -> 1.42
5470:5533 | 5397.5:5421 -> 1.52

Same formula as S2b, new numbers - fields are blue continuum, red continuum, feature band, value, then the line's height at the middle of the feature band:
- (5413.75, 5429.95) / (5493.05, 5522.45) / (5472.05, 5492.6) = -3.9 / 25.1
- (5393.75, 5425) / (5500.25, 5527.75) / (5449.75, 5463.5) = -1.8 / 22.7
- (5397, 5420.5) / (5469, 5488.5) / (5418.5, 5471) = -1.3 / 25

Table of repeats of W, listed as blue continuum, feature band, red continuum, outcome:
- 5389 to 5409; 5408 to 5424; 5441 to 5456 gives 0.41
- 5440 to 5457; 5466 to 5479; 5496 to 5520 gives -0.16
